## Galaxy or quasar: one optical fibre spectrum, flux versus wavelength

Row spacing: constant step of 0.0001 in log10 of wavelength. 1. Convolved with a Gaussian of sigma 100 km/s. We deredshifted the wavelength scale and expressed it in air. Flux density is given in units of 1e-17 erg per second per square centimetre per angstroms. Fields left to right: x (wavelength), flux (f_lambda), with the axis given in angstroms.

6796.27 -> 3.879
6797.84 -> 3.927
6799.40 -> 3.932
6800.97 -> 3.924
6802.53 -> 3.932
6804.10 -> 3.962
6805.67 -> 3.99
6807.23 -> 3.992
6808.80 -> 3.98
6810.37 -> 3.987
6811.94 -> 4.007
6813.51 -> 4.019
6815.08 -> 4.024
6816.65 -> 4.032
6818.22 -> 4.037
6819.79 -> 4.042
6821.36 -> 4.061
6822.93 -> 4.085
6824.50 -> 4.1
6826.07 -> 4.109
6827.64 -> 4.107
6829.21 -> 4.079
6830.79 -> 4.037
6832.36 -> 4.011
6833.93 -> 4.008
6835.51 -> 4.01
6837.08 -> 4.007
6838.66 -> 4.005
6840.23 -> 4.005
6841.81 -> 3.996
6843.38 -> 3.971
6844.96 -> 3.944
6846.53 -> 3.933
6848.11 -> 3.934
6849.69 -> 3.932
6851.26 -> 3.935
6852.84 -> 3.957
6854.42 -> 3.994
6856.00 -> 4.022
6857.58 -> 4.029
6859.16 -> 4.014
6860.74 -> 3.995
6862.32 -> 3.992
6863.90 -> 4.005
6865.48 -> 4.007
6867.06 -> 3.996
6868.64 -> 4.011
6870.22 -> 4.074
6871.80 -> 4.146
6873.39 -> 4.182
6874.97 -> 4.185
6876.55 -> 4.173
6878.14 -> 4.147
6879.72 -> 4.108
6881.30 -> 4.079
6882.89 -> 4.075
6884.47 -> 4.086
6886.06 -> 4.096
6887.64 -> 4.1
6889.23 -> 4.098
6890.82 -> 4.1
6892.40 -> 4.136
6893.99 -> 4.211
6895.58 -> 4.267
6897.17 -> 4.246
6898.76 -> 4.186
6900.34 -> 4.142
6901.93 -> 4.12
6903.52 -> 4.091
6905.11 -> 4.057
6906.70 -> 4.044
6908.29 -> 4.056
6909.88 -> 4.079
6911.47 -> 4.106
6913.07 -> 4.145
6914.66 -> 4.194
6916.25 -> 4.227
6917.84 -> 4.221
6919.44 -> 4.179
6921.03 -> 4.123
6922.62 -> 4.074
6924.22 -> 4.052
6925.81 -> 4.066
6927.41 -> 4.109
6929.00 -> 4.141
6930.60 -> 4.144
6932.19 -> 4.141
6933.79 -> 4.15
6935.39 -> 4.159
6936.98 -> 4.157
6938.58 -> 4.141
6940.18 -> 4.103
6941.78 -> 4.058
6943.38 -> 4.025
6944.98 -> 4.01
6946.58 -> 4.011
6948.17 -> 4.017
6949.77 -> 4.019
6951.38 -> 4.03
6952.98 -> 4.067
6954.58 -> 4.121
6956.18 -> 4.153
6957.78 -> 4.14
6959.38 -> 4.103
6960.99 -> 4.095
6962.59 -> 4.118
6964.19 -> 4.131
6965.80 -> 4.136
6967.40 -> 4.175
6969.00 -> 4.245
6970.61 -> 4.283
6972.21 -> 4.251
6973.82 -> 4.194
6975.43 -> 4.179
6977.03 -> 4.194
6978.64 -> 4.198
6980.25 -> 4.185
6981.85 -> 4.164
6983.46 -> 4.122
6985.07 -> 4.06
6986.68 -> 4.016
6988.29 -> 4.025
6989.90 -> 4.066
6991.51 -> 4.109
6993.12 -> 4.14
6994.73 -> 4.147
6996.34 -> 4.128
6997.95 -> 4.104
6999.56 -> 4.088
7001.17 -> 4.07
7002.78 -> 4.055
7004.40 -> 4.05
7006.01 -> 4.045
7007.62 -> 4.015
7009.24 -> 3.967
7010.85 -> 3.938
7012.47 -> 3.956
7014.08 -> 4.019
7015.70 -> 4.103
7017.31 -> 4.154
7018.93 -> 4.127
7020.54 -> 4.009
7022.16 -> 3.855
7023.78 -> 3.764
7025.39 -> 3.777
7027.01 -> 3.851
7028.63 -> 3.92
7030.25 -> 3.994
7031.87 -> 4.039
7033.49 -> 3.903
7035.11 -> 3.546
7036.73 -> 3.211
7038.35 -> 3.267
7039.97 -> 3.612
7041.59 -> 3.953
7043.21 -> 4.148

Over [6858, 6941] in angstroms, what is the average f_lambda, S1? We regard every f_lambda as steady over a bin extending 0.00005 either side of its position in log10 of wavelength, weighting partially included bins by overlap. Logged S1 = 4.11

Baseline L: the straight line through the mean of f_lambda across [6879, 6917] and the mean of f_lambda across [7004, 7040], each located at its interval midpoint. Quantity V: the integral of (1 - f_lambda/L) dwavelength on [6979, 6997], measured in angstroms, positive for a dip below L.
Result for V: -0.7 angstroms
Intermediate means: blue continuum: 4.13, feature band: 4.11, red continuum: 3.88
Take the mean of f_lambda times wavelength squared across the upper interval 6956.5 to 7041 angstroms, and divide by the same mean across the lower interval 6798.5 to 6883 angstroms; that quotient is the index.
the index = 1.0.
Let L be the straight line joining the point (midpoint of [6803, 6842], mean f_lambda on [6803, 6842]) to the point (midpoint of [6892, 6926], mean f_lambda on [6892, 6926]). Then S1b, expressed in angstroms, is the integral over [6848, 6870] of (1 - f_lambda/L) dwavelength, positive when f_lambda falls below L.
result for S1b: 0.4 angstroms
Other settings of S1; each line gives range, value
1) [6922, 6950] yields 4.09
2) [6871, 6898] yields 4.14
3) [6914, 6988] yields 4.13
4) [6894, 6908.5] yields 4.14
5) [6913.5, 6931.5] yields 4.14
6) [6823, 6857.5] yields 4.01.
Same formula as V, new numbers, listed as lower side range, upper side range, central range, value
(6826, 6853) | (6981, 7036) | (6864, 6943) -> -2.4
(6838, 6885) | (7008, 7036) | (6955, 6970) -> -0.7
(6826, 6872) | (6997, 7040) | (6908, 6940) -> -1.4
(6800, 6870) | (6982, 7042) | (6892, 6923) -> -1.3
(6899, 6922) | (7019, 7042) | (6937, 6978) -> -1.4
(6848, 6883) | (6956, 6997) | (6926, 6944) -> -0.1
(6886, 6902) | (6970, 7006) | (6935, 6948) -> 0.2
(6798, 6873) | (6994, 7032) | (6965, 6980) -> -0.7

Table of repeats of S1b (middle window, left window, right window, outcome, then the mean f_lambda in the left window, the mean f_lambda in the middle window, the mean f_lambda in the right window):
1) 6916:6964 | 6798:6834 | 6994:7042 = -1.8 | 4.02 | 4.1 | 3.92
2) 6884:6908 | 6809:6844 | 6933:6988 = -0.3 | 4.03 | 4.13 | 4.12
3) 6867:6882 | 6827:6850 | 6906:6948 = -0.3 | 4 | 4.12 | 4.11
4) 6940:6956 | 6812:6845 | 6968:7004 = 0.2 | 4.03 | 4.05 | 4.14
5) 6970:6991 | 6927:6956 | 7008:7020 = -0.4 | 4.09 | 4.15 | 4.04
